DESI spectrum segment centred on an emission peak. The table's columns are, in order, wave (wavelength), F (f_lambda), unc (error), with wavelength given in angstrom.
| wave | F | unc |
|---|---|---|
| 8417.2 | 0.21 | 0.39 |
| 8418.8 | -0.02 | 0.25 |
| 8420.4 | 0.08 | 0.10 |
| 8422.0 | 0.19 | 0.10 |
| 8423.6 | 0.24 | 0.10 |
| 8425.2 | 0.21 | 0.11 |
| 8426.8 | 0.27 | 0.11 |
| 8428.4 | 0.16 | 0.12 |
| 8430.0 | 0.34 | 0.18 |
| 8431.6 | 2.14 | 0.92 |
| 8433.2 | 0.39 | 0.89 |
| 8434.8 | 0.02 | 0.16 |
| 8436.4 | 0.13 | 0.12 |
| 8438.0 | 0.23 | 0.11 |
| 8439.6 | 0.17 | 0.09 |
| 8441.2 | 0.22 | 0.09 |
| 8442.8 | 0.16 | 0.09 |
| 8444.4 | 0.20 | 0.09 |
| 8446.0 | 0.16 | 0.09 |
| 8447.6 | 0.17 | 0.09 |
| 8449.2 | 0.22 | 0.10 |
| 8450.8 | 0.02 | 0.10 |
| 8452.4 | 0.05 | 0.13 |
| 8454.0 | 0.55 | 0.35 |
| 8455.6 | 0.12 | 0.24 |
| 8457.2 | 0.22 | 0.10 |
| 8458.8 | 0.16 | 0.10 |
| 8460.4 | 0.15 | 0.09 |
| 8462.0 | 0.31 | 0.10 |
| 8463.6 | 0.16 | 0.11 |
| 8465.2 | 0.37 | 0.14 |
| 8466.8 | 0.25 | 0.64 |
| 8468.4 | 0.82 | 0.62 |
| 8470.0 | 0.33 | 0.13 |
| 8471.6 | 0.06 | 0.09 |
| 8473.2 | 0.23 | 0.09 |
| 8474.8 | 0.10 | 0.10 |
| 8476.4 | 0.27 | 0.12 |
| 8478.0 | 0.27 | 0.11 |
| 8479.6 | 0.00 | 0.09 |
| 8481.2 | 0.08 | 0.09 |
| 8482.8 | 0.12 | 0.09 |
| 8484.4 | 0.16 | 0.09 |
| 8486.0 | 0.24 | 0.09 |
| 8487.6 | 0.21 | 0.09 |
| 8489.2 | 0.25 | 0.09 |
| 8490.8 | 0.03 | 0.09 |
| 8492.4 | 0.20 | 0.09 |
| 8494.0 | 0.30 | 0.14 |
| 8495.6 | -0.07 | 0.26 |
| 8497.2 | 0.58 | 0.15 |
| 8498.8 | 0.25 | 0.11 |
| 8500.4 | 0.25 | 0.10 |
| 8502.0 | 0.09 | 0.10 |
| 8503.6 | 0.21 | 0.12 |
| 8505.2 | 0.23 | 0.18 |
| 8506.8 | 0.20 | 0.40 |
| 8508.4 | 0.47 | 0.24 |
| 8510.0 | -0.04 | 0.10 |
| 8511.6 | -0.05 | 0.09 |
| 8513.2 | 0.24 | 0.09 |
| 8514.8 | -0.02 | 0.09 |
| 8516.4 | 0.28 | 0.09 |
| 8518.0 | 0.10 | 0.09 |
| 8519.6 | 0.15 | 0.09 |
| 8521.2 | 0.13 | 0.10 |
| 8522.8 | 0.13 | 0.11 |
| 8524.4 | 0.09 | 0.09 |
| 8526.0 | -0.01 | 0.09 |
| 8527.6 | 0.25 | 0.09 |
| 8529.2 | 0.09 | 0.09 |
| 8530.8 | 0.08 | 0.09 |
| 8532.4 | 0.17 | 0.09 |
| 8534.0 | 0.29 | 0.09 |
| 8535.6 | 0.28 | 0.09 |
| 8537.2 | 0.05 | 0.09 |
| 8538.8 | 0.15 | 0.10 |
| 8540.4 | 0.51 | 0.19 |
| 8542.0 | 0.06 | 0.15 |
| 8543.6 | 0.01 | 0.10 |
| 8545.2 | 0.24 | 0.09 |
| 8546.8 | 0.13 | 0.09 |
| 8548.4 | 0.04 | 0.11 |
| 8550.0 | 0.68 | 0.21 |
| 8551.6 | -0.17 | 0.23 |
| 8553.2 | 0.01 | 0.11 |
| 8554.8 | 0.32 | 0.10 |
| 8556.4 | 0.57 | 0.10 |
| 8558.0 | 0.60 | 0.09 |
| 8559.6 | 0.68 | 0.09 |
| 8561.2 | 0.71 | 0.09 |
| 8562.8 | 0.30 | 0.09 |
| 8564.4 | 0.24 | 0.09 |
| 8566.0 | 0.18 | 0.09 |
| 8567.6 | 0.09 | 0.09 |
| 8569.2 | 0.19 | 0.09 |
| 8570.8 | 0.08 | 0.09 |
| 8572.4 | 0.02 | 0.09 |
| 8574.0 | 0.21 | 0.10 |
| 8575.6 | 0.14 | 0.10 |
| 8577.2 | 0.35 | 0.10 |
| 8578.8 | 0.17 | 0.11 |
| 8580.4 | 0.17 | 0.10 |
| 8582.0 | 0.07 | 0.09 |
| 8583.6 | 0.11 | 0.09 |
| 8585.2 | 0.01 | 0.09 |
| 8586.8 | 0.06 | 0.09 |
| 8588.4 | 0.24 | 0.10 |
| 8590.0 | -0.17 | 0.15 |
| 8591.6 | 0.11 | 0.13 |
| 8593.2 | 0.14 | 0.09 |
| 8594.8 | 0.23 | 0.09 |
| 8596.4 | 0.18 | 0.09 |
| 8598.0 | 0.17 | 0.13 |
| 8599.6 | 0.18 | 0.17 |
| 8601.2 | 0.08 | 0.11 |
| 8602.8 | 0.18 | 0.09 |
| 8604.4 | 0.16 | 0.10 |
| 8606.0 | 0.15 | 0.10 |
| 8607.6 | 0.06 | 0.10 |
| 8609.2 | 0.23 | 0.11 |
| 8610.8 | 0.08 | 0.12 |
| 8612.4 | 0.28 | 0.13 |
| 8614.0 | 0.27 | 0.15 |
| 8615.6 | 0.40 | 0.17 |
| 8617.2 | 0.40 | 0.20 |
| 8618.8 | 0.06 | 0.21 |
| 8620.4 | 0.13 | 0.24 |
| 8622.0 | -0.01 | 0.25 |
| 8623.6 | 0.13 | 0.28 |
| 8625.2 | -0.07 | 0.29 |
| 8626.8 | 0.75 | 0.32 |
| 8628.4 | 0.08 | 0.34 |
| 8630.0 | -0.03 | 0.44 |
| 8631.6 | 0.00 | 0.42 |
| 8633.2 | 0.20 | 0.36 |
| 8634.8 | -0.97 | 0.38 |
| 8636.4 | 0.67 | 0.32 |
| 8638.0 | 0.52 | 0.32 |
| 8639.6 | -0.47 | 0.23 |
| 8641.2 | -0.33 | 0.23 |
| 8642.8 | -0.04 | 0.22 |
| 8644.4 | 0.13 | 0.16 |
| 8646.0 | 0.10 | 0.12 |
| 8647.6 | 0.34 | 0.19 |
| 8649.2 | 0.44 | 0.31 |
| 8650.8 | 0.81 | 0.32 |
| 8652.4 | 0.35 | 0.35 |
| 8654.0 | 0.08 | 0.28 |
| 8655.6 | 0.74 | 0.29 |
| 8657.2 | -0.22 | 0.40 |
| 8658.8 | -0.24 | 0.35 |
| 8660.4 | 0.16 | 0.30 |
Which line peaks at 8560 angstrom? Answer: H-beta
